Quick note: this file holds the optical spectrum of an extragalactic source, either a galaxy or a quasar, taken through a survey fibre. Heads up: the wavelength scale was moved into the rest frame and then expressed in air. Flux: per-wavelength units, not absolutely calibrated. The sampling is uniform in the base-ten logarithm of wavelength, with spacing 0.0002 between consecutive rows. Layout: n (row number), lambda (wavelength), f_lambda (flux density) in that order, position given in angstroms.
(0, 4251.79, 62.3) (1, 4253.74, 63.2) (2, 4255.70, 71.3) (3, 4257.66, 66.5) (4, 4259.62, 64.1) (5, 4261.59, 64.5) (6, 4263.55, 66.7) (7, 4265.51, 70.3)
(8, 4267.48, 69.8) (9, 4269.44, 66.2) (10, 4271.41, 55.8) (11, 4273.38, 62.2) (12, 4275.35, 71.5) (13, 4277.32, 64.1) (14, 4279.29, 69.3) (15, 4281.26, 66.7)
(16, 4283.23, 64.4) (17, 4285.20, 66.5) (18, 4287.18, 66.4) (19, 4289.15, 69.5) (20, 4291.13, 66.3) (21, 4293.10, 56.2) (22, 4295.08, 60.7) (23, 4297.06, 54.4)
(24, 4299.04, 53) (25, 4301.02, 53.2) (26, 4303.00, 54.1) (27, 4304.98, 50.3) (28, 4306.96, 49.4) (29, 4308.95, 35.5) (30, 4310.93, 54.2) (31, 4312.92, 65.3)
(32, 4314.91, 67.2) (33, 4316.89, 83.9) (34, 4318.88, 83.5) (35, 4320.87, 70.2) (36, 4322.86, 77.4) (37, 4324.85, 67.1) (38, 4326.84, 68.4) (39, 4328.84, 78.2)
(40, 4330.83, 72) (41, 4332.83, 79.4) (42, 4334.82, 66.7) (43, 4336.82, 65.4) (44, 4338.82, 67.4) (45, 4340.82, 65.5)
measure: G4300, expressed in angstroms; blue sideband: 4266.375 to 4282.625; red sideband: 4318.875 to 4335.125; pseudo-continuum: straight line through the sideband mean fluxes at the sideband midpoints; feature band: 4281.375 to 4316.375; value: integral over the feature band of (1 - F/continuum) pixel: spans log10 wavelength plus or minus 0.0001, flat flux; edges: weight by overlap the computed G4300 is 5.3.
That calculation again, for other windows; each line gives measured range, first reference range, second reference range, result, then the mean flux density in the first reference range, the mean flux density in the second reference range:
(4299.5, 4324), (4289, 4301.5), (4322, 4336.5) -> 1.4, 58.6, 72.3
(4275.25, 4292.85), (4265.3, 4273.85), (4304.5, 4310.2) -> -3.0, 64.5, 45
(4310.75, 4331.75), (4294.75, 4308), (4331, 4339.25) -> -3.1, 53.2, 70.1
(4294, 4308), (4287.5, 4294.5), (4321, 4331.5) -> 2.7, 64.1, 72.4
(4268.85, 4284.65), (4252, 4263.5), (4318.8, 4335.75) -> 0.6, 65.8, 73.2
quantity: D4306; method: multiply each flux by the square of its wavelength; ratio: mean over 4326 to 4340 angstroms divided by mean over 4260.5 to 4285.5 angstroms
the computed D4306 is 1.1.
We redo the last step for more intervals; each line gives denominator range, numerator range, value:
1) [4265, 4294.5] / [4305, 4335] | 1.05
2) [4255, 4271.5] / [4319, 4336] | 1.13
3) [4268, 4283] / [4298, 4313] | 0.79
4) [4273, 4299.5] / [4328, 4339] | 1.15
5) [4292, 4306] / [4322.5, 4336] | 1.34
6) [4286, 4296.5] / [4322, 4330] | 1.16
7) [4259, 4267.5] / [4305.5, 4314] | 0.78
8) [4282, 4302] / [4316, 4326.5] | 1.26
